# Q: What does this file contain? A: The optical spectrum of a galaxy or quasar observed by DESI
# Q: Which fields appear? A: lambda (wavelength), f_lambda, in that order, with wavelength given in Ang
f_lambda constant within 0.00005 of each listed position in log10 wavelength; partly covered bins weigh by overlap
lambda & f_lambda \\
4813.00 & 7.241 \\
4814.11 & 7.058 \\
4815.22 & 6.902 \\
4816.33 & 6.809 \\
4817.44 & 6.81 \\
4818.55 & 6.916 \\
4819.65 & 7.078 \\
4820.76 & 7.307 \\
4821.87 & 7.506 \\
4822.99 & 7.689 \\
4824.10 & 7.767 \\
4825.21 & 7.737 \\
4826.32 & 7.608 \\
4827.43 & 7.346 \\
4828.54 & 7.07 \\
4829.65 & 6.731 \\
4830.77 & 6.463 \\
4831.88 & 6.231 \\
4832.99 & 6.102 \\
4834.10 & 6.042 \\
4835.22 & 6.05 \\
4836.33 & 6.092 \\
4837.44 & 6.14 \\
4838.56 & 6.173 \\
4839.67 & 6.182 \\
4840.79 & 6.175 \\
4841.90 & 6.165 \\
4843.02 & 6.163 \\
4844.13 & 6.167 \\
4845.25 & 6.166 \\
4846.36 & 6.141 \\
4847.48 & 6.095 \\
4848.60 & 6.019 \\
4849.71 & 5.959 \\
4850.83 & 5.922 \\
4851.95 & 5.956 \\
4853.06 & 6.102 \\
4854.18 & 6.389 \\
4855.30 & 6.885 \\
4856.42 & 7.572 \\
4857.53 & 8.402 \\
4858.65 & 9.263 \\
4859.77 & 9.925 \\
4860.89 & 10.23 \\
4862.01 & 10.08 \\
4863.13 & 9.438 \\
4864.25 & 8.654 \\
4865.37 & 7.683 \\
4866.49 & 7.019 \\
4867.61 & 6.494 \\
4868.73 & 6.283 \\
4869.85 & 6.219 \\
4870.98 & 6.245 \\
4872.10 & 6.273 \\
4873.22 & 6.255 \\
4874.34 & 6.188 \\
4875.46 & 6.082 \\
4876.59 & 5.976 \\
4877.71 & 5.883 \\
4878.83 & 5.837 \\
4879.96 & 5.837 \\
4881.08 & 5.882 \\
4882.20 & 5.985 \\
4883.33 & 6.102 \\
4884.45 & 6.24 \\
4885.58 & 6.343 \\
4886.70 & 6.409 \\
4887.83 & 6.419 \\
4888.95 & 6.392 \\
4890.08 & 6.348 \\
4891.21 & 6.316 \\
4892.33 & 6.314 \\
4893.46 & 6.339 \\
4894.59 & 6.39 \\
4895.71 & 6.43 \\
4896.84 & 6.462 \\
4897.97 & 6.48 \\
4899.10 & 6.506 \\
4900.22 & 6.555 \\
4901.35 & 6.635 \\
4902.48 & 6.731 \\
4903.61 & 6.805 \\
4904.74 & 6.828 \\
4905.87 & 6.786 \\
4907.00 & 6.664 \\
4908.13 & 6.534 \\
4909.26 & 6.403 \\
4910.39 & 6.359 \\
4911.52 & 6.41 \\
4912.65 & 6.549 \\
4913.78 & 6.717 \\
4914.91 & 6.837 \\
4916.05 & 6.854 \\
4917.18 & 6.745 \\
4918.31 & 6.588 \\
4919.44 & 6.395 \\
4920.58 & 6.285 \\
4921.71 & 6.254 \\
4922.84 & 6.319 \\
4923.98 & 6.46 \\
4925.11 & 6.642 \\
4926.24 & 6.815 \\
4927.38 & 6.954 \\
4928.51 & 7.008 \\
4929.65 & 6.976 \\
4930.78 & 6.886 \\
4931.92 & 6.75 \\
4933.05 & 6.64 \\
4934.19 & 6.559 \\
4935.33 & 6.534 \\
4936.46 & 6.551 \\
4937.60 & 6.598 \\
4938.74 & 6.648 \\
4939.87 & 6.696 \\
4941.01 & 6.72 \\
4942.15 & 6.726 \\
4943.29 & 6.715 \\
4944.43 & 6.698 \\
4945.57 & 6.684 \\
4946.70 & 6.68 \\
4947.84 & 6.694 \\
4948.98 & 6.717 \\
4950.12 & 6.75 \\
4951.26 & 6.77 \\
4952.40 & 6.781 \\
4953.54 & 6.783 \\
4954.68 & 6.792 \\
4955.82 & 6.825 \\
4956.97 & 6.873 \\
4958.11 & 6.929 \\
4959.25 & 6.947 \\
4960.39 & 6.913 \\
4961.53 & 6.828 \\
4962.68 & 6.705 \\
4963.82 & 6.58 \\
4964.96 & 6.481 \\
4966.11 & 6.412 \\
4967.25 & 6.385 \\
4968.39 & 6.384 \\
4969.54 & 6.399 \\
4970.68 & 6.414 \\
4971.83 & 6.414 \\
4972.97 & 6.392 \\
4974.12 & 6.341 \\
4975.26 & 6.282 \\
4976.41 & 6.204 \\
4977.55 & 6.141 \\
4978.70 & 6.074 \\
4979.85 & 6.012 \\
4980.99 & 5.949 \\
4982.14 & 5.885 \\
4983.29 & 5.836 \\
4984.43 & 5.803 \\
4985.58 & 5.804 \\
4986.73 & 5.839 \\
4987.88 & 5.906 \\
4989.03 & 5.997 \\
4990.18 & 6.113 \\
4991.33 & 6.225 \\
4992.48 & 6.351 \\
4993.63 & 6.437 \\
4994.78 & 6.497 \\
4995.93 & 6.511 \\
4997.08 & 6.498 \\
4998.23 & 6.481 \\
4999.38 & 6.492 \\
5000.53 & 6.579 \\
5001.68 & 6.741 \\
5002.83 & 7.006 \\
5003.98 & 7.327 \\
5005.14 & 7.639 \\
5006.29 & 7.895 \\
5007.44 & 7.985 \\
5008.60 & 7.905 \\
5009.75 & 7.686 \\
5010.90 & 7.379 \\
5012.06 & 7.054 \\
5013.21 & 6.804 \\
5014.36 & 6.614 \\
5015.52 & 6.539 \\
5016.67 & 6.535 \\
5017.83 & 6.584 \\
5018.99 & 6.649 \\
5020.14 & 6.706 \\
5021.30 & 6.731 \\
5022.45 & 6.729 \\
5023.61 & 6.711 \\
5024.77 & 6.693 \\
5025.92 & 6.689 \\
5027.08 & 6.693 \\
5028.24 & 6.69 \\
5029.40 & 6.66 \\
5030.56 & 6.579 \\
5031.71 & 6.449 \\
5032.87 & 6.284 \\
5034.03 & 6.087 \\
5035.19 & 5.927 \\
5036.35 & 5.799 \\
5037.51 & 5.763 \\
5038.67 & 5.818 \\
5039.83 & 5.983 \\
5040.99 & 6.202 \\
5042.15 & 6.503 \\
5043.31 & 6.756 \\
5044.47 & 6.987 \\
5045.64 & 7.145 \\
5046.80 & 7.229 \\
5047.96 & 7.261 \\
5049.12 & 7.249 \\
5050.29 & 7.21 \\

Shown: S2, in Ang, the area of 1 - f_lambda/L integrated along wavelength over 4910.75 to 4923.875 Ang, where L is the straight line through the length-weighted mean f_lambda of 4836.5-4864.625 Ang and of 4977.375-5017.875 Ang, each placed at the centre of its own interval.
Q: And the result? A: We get 0.7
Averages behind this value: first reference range 7.11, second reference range 6.59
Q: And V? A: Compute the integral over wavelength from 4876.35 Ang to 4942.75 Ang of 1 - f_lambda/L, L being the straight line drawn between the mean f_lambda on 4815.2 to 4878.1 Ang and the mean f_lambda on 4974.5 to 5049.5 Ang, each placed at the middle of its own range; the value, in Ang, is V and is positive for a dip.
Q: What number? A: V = 2.66 Ang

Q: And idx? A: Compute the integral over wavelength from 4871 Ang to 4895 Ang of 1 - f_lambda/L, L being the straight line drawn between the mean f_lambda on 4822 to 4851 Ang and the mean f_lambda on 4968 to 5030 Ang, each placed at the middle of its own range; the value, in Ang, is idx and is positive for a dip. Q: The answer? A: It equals 1.2 Ang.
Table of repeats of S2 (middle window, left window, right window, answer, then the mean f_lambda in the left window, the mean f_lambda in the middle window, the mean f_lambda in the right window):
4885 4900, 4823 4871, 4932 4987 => 0.9 Ang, 6.98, 6.4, 6.5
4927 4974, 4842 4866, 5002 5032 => 2.9 Ang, 7.37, 6.68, 6.96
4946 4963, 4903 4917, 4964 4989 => -1.3 Ang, 6.65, 6.8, 6.16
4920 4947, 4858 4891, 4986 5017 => 0.8 Ang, 6.96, 6.66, 6.78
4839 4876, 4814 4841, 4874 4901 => -2.7 Ang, 6.8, 6.99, 6.24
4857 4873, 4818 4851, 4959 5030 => -3.4 Ang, 6.58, 7.97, 6.58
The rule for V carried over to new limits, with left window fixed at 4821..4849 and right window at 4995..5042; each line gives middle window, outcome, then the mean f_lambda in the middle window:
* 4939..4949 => -0.1 Ang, 6.7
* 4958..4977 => 0.4 Ang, 6.52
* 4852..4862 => -2.3 Ang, 8.1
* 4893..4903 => 0.2 Ang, 6.51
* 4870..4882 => 1.0 Ang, 6.05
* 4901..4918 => -0.1 Ang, 6.66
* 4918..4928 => 0.2 Ang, 6.53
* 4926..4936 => -0.2 Ang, 6.79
